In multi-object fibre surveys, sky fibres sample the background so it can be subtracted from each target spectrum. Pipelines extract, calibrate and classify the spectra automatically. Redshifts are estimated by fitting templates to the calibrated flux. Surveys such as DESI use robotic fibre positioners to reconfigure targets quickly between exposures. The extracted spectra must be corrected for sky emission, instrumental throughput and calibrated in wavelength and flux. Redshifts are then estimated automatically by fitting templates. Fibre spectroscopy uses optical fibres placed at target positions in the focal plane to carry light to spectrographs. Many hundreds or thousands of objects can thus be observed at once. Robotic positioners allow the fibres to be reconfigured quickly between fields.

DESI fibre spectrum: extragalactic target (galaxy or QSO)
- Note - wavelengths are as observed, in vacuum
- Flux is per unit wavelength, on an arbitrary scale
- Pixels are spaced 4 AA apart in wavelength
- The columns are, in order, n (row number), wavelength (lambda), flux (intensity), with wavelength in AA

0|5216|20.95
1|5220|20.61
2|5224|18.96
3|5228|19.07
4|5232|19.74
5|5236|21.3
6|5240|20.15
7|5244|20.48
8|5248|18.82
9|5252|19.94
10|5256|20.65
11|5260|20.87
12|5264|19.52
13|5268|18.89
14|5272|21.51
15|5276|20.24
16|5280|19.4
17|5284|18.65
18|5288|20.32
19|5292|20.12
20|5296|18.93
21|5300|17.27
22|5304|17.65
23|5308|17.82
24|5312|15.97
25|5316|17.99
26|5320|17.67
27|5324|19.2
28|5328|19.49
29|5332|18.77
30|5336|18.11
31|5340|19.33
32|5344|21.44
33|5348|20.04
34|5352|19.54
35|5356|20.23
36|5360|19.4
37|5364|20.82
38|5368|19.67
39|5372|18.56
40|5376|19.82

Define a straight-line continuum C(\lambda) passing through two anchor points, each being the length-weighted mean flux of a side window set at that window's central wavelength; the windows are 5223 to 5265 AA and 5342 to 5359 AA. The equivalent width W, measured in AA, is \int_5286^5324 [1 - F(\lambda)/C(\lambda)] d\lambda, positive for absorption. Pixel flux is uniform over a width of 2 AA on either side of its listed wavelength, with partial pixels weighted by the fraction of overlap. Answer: 3.58 AA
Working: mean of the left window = 20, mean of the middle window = 18.2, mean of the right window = 20.3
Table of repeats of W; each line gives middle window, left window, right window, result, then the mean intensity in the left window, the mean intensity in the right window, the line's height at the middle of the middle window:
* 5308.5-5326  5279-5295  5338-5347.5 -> 2.0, 19.6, 20.3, 20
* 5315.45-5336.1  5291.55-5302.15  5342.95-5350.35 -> 1.2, 18.6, 20.6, 19.7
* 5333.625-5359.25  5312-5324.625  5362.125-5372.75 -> -1.1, 17.8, 19.8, 19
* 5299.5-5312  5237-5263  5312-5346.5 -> 1.2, 20.2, 18.8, 19.2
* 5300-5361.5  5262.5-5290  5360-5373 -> 3.0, 19.8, 19.7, 19.8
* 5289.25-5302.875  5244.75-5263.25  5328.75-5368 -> 0.8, 20.1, 19.7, 19.9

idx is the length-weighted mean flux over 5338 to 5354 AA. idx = 20.1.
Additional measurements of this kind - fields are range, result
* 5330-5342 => 18.7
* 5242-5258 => 20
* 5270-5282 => 20.4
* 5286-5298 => 19.8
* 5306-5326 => 17.7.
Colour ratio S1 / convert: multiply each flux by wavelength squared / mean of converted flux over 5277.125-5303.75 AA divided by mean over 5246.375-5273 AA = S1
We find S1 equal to 0.96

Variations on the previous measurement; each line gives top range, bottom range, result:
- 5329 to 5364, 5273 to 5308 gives 1.05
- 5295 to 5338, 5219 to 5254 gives 0.94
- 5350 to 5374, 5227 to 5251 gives 1.03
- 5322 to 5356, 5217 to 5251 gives 1.02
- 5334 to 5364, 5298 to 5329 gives 1.13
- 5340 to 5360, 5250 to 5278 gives 1.03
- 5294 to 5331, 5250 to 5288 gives 0.92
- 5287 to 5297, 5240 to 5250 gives 1.02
